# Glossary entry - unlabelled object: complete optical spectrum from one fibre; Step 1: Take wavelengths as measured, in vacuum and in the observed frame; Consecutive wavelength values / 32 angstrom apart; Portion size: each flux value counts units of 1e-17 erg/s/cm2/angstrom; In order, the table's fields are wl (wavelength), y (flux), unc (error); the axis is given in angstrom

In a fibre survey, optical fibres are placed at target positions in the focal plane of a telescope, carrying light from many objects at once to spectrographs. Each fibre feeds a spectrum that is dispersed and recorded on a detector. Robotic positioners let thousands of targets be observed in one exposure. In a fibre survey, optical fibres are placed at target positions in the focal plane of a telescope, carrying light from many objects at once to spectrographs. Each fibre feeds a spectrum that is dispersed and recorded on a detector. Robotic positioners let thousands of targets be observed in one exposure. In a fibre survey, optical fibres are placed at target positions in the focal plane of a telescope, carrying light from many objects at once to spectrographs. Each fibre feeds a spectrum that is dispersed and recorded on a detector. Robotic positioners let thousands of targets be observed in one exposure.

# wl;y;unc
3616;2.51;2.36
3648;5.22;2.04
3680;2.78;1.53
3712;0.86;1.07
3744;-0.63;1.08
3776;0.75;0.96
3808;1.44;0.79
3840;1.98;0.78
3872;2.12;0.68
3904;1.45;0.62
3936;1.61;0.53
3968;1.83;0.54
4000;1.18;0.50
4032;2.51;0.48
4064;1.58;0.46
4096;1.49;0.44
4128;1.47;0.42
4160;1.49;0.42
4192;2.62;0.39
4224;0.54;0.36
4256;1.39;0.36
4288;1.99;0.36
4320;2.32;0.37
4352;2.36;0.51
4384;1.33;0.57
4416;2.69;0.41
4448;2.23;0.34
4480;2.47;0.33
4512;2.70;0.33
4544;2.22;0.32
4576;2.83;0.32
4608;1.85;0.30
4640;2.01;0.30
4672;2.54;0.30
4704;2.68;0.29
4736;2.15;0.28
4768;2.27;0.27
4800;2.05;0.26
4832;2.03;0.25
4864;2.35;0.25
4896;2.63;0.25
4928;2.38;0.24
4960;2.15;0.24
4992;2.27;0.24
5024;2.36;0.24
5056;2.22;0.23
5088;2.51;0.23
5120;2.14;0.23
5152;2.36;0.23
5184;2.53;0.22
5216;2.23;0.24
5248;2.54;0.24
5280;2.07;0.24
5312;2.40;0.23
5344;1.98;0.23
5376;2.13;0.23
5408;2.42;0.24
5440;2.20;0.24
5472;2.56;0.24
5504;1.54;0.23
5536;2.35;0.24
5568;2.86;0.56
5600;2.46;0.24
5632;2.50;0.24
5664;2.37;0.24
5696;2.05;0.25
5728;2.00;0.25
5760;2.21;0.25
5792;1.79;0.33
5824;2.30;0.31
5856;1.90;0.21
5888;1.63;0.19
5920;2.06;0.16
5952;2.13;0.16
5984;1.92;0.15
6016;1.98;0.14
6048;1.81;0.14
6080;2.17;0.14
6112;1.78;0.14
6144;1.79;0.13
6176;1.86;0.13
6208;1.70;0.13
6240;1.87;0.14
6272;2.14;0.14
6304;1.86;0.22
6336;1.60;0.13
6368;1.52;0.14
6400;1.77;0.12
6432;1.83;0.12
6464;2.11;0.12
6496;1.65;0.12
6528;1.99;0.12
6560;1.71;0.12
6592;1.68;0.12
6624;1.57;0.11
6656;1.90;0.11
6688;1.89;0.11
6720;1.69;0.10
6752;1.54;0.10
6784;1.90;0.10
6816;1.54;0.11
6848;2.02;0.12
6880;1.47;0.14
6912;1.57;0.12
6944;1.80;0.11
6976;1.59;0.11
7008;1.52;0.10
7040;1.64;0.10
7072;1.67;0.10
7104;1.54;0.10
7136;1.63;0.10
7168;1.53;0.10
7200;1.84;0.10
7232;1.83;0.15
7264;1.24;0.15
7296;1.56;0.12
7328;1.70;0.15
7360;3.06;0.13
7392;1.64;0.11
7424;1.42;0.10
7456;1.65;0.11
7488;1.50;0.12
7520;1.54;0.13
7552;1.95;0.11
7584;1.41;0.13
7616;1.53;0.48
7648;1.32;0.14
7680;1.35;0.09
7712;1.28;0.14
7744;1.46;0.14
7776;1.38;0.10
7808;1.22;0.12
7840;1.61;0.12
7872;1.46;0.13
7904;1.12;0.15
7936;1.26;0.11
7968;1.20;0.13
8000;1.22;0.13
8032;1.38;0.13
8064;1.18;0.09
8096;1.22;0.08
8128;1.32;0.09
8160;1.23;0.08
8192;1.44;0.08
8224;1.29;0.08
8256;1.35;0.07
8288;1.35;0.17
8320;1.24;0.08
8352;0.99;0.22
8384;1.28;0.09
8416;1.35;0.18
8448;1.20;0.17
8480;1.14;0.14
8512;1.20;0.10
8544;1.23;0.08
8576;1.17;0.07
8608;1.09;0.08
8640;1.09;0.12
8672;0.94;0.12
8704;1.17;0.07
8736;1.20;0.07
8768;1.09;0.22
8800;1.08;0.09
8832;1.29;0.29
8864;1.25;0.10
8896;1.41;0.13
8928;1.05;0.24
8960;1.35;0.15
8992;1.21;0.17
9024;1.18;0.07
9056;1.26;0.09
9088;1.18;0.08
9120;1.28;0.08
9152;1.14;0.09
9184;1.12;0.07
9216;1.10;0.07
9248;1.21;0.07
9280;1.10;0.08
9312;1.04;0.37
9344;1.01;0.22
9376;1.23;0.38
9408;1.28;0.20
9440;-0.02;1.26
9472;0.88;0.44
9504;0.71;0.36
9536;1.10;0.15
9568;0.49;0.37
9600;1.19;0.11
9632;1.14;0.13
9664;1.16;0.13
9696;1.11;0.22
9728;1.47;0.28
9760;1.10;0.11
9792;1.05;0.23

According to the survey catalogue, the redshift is 0.12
